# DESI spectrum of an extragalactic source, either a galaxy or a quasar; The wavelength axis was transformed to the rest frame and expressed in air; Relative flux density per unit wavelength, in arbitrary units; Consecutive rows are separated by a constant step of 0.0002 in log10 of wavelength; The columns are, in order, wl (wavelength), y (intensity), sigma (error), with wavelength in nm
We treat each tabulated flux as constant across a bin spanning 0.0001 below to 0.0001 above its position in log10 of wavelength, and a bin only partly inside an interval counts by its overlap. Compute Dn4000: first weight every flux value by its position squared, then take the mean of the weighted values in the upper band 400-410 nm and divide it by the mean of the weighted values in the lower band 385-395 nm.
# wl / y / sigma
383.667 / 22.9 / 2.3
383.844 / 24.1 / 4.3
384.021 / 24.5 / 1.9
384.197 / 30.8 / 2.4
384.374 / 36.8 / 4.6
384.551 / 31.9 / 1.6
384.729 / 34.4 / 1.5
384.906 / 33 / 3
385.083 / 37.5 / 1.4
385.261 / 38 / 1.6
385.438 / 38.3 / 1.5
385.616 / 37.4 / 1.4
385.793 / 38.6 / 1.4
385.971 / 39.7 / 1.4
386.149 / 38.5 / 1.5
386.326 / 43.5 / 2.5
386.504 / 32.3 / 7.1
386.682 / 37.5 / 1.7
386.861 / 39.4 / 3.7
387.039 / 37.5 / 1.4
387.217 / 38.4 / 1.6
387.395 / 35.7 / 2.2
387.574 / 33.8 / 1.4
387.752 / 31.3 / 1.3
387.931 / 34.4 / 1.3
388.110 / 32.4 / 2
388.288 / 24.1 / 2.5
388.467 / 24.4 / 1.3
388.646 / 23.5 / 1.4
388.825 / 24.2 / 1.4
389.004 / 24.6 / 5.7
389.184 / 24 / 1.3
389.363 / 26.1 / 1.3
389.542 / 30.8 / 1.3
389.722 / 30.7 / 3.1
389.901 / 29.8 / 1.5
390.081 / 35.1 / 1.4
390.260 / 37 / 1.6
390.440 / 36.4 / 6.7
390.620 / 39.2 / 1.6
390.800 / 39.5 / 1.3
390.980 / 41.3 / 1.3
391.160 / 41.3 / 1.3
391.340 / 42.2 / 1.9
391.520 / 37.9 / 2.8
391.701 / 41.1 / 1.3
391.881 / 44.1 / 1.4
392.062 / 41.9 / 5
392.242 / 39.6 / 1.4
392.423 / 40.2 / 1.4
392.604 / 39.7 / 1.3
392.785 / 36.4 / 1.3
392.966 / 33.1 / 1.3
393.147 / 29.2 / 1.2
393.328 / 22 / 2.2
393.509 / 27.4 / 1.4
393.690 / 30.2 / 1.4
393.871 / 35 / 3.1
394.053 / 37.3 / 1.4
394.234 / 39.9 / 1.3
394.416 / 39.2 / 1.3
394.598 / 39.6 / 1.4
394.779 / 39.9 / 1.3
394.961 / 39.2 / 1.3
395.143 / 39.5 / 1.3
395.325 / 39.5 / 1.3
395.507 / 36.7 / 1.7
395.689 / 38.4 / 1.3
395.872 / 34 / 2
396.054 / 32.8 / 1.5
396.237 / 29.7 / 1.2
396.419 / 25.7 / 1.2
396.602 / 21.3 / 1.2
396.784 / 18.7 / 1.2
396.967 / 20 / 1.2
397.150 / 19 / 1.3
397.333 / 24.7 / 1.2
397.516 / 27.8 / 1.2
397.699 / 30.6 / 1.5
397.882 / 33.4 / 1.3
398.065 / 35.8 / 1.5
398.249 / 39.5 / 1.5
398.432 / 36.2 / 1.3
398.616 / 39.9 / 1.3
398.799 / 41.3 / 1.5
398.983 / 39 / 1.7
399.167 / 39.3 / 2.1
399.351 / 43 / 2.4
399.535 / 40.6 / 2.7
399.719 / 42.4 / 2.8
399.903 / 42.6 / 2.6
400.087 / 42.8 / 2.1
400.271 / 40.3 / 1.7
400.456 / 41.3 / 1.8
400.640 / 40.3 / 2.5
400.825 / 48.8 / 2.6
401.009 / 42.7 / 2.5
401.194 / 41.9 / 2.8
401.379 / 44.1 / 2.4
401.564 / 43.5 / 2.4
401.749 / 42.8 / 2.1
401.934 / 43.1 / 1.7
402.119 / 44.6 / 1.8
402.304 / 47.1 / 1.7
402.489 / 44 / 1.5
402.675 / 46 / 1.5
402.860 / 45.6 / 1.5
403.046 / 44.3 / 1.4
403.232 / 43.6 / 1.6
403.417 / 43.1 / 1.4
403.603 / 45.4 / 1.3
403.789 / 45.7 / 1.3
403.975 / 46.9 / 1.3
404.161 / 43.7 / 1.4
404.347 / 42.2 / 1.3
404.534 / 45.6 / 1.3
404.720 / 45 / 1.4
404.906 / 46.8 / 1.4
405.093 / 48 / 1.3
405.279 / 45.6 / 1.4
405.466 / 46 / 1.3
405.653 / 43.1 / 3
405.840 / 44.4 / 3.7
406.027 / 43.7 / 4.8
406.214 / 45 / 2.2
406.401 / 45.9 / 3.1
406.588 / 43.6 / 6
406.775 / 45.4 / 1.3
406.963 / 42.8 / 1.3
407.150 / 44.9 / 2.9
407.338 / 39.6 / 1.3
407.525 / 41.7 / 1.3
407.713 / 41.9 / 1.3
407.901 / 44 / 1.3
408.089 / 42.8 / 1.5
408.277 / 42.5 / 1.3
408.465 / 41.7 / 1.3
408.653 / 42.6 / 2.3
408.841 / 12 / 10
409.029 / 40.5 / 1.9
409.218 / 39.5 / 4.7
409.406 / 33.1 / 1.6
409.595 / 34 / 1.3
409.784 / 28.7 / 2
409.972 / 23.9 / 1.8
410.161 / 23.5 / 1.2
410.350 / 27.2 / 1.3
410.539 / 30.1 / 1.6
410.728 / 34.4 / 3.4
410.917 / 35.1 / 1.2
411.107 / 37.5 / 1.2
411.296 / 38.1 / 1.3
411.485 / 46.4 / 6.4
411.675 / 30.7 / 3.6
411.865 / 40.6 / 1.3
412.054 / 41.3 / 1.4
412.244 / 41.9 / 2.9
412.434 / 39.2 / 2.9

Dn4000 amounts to 1.29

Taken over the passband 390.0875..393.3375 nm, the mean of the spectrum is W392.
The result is 38.2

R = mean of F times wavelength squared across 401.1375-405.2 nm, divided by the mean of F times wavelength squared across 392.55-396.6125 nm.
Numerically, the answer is 1.36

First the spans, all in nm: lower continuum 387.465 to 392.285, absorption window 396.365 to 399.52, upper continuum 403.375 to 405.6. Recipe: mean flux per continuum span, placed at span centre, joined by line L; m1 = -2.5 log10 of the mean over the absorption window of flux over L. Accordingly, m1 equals 0.26 mag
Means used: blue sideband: 33.7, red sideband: 45.3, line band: 31.8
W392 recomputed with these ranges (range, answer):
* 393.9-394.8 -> 38.8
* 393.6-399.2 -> 33.6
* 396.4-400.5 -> 34.2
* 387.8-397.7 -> 33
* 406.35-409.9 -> 39.1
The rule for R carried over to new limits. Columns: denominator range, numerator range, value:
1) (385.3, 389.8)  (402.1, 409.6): 1.43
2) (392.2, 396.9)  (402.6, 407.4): 1.39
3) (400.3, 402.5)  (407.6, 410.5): 0.82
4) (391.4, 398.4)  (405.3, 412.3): 1.22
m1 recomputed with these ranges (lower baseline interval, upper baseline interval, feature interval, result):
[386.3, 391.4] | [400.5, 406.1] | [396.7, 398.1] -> 0.47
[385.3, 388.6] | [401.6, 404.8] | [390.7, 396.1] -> 0.05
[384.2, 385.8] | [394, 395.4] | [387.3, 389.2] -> 0.28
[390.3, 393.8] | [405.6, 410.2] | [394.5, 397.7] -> 0.21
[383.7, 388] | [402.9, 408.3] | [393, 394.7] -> 0.17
